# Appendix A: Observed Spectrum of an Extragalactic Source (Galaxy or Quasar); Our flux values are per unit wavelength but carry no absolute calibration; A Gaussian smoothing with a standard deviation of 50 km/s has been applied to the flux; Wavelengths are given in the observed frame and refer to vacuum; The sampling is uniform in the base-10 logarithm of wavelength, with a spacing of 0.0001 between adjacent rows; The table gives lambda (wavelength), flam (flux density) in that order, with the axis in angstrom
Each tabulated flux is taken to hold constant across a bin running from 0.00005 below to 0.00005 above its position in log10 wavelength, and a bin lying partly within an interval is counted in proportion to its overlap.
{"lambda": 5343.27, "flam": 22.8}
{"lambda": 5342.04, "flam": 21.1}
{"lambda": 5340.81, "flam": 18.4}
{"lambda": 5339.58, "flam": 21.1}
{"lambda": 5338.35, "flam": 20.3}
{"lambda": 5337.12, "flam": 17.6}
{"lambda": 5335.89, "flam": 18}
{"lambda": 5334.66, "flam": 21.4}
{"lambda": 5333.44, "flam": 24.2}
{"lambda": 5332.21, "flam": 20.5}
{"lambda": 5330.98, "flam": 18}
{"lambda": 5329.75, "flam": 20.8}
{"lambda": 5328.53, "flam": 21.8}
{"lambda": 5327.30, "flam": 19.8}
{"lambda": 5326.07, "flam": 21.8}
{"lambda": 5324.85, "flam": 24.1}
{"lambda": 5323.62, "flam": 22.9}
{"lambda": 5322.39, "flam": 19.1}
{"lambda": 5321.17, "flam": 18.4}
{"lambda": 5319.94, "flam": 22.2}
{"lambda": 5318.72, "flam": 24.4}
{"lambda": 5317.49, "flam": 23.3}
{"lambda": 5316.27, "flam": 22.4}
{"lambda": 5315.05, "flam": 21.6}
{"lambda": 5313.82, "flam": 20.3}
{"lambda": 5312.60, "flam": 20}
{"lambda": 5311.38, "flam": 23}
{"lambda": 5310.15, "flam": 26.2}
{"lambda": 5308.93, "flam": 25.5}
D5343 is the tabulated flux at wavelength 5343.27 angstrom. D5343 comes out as 22.8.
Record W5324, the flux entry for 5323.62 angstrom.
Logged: 22.9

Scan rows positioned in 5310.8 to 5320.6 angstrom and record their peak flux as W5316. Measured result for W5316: 24.4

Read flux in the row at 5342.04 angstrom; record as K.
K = 21.1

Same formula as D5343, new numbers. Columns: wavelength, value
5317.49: 23.3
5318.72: 24.4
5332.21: 20.5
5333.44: 24.2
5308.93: 25.5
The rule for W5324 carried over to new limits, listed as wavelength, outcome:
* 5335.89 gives 18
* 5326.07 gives 21.8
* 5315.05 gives 21.6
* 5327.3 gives 19.8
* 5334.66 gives 21.4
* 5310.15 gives 26.2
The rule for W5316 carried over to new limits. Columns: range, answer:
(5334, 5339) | 21.4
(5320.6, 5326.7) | 24.1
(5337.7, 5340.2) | 21.1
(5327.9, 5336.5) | 24.2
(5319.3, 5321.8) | 22.2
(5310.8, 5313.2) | 23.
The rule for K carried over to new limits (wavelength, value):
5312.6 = 20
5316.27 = 22.4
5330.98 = 18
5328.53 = 21.8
